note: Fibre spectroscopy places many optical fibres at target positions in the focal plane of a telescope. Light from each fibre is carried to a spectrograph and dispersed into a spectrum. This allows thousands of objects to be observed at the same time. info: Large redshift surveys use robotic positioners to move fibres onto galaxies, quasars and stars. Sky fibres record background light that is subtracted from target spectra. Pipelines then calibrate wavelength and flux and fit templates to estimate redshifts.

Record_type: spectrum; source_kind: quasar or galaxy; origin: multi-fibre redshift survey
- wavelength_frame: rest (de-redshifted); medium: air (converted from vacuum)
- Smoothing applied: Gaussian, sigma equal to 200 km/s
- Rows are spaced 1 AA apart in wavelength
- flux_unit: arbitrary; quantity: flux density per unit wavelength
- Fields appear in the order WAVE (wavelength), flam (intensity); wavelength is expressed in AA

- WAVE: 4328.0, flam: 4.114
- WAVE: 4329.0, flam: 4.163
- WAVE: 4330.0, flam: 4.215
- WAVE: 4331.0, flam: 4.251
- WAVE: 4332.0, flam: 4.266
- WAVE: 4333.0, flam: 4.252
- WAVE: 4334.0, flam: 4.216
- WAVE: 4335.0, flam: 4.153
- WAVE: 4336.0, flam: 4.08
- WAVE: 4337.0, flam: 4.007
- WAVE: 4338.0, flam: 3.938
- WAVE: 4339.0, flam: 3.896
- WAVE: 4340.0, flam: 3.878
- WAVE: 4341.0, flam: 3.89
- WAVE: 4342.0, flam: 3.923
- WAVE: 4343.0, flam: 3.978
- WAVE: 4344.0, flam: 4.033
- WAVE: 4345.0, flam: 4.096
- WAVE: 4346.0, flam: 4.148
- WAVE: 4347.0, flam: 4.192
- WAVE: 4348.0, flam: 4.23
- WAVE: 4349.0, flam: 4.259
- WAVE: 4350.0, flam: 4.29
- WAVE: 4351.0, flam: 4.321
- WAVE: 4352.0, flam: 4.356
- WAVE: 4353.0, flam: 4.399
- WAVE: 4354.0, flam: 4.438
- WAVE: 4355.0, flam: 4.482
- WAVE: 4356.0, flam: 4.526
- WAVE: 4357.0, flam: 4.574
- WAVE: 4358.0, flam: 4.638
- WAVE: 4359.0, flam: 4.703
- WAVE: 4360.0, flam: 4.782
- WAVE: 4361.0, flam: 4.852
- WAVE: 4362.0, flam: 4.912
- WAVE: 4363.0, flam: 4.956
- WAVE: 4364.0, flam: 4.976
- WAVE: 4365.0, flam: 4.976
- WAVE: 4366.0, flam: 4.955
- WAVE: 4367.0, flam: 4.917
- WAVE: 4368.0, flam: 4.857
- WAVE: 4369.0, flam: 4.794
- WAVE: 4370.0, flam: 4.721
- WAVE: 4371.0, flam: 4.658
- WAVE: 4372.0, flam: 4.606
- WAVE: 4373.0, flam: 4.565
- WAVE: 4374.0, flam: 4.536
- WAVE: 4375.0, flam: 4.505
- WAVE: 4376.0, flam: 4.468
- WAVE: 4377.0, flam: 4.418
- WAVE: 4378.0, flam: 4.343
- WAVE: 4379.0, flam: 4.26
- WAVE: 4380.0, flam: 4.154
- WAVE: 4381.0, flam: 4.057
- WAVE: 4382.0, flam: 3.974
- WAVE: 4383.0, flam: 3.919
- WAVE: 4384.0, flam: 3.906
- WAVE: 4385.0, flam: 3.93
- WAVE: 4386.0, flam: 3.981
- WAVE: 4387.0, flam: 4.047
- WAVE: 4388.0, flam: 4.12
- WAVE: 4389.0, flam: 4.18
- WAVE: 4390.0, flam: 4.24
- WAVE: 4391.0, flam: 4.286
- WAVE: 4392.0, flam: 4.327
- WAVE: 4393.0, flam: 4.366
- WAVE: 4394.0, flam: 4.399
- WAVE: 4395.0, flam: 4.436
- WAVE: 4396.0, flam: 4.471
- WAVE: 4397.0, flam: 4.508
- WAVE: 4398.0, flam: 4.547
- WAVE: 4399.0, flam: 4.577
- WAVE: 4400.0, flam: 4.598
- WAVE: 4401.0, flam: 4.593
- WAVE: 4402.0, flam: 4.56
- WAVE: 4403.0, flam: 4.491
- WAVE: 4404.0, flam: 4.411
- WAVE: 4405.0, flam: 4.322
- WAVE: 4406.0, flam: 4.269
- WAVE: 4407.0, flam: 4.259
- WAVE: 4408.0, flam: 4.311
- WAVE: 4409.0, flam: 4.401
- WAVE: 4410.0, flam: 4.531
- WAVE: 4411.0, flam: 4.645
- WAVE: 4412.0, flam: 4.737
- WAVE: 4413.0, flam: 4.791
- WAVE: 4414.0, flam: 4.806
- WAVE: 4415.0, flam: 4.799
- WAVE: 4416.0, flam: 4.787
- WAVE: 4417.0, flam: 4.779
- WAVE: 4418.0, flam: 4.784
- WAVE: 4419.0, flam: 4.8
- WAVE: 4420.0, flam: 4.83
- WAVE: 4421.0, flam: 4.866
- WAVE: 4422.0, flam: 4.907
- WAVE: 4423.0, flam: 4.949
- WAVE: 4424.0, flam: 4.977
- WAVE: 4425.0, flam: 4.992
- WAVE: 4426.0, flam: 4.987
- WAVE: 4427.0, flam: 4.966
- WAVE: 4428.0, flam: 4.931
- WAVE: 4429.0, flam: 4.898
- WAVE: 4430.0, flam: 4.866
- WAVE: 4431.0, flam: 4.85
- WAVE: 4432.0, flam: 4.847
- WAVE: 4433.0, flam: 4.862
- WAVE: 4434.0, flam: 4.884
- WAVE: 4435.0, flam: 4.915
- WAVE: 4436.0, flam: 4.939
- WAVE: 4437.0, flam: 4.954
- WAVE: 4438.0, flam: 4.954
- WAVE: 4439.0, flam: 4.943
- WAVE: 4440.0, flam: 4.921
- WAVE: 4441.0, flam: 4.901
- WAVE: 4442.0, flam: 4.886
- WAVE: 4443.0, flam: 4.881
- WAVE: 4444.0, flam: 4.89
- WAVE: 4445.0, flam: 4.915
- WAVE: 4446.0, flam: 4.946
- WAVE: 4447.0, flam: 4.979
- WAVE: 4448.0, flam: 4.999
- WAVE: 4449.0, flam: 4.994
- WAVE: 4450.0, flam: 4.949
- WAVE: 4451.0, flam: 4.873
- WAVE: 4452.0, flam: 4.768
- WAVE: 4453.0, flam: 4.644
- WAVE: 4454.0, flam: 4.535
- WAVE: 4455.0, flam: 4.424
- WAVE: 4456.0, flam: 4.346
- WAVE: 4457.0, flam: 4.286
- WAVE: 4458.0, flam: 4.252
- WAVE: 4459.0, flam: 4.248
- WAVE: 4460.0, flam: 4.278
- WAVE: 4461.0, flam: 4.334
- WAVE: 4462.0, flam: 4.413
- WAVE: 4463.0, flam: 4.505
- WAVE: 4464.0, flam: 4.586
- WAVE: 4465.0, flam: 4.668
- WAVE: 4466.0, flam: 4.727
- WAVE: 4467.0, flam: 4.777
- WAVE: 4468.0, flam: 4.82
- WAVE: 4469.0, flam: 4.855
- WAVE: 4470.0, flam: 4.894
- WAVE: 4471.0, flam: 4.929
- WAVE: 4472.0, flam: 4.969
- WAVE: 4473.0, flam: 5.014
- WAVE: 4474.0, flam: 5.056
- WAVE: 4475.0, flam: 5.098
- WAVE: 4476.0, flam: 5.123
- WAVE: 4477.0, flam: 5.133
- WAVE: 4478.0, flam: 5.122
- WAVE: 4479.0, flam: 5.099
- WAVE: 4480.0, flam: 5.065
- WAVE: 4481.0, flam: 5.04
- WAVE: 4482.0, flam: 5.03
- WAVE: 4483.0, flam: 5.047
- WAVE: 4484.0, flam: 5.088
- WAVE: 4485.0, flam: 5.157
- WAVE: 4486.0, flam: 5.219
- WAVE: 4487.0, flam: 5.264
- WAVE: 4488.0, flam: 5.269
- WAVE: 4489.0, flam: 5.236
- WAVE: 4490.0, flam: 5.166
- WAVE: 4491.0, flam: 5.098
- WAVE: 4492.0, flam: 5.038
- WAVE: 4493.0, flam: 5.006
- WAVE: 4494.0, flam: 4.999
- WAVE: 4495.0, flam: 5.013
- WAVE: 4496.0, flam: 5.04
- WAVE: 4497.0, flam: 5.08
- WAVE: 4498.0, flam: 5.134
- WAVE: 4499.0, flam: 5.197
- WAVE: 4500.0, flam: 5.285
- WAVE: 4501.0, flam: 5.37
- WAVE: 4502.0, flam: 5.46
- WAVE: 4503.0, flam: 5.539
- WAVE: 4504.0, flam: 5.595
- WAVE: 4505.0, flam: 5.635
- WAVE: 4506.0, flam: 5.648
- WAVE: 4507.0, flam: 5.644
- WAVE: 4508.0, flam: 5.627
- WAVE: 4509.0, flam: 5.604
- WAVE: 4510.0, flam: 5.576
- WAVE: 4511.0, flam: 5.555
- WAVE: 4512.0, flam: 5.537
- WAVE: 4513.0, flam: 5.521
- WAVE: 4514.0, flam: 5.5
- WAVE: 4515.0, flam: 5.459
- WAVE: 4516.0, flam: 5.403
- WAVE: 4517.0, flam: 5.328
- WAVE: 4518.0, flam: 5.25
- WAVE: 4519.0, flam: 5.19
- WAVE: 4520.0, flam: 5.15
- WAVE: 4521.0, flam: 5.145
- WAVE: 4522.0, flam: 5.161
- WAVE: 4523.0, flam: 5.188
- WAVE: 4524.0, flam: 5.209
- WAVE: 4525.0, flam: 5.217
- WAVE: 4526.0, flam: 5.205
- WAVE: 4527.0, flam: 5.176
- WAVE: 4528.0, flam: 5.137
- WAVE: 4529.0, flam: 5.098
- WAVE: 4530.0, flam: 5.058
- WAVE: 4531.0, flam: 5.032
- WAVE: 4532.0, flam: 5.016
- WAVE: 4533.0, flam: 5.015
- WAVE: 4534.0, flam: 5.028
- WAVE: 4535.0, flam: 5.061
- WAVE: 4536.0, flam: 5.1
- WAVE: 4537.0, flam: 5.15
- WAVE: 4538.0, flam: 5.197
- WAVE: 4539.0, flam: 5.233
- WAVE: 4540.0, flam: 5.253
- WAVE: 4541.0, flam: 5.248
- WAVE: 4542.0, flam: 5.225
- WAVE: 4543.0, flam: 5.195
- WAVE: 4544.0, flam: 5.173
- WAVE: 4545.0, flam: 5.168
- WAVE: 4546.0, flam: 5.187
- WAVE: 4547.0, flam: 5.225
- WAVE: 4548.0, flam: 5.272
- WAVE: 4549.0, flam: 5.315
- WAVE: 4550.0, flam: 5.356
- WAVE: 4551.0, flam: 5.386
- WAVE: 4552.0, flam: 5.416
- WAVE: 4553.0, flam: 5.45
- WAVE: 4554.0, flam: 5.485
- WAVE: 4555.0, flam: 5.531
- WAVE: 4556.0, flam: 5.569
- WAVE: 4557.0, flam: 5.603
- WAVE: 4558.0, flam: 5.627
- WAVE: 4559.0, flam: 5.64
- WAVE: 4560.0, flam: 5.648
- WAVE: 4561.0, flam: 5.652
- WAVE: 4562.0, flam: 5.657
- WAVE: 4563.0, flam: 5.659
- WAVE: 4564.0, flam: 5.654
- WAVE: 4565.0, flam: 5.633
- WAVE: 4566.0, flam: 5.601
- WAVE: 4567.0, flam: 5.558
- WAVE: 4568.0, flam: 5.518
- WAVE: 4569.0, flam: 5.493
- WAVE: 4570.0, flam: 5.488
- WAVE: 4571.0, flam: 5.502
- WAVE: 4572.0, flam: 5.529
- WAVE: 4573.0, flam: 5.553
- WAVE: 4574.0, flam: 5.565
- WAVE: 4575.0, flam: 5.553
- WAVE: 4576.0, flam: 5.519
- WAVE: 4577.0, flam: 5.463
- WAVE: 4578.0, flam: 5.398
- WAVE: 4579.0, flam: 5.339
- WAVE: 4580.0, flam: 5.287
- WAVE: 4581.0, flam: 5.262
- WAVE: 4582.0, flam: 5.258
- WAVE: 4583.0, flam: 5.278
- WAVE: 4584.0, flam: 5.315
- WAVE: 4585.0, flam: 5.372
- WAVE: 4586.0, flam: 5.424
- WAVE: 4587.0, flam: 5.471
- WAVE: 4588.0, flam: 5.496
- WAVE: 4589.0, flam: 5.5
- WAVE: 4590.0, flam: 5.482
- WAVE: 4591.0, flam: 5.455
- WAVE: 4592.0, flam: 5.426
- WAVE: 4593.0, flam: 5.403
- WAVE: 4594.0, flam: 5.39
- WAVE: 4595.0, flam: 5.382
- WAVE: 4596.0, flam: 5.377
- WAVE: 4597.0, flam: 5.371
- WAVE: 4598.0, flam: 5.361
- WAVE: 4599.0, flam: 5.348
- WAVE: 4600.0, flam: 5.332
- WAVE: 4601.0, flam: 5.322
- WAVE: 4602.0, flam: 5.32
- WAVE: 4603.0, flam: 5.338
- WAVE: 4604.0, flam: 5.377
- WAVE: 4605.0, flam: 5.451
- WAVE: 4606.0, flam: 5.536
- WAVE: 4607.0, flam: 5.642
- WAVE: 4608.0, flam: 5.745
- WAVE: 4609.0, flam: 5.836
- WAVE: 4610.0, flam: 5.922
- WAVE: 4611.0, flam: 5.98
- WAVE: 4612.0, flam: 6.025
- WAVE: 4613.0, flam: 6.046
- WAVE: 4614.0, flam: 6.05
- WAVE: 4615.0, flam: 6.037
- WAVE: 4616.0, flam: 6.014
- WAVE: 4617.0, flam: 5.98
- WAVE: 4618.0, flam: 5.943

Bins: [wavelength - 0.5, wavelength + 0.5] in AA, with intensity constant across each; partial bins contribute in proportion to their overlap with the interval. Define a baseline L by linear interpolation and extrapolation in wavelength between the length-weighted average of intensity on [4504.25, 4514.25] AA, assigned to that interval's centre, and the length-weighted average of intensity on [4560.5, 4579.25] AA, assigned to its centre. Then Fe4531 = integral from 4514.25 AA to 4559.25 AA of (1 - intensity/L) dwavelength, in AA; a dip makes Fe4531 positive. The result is 2.5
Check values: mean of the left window 5.59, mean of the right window 5.55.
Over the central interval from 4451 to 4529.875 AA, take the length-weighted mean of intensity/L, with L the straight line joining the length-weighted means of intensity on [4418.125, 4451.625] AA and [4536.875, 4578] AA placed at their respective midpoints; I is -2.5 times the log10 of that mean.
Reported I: 0.02 mag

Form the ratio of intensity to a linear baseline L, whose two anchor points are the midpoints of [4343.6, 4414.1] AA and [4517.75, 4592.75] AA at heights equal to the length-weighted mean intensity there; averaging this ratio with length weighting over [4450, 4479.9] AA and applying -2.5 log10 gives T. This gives 0.04 mag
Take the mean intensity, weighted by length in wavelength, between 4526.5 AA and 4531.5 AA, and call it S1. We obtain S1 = 5.1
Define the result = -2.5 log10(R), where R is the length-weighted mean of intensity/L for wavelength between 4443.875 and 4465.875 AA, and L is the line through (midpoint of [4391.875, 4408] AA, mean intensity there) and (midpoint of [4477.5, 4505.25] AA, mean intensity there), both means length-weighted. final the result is 0.06 mag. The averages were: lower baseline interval 4.44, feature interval 4.63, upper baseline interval 5.18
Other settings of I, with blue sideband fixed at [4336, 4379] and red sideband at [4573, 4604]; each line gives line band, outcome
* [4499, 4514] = -0.10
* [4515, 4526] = -0.02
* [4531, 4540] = 0.02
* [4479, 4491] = -0.04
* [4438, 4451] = -0.03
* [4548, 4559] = -0.04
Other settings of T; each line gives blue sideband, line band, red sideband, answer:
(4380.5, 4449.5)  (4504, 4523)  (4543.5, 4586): -0.05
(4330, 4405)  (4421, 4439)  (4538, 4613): -0.05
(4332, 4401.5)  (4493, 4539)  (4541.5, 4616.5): -0.02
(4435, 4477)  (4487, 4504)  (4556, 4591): -0.04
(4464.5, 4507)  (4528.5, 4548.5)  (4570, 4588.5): 0.03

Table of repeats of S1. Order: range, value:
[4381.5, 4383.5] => 3.95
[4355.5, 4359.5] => 4.61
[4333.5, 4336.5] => 4.15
